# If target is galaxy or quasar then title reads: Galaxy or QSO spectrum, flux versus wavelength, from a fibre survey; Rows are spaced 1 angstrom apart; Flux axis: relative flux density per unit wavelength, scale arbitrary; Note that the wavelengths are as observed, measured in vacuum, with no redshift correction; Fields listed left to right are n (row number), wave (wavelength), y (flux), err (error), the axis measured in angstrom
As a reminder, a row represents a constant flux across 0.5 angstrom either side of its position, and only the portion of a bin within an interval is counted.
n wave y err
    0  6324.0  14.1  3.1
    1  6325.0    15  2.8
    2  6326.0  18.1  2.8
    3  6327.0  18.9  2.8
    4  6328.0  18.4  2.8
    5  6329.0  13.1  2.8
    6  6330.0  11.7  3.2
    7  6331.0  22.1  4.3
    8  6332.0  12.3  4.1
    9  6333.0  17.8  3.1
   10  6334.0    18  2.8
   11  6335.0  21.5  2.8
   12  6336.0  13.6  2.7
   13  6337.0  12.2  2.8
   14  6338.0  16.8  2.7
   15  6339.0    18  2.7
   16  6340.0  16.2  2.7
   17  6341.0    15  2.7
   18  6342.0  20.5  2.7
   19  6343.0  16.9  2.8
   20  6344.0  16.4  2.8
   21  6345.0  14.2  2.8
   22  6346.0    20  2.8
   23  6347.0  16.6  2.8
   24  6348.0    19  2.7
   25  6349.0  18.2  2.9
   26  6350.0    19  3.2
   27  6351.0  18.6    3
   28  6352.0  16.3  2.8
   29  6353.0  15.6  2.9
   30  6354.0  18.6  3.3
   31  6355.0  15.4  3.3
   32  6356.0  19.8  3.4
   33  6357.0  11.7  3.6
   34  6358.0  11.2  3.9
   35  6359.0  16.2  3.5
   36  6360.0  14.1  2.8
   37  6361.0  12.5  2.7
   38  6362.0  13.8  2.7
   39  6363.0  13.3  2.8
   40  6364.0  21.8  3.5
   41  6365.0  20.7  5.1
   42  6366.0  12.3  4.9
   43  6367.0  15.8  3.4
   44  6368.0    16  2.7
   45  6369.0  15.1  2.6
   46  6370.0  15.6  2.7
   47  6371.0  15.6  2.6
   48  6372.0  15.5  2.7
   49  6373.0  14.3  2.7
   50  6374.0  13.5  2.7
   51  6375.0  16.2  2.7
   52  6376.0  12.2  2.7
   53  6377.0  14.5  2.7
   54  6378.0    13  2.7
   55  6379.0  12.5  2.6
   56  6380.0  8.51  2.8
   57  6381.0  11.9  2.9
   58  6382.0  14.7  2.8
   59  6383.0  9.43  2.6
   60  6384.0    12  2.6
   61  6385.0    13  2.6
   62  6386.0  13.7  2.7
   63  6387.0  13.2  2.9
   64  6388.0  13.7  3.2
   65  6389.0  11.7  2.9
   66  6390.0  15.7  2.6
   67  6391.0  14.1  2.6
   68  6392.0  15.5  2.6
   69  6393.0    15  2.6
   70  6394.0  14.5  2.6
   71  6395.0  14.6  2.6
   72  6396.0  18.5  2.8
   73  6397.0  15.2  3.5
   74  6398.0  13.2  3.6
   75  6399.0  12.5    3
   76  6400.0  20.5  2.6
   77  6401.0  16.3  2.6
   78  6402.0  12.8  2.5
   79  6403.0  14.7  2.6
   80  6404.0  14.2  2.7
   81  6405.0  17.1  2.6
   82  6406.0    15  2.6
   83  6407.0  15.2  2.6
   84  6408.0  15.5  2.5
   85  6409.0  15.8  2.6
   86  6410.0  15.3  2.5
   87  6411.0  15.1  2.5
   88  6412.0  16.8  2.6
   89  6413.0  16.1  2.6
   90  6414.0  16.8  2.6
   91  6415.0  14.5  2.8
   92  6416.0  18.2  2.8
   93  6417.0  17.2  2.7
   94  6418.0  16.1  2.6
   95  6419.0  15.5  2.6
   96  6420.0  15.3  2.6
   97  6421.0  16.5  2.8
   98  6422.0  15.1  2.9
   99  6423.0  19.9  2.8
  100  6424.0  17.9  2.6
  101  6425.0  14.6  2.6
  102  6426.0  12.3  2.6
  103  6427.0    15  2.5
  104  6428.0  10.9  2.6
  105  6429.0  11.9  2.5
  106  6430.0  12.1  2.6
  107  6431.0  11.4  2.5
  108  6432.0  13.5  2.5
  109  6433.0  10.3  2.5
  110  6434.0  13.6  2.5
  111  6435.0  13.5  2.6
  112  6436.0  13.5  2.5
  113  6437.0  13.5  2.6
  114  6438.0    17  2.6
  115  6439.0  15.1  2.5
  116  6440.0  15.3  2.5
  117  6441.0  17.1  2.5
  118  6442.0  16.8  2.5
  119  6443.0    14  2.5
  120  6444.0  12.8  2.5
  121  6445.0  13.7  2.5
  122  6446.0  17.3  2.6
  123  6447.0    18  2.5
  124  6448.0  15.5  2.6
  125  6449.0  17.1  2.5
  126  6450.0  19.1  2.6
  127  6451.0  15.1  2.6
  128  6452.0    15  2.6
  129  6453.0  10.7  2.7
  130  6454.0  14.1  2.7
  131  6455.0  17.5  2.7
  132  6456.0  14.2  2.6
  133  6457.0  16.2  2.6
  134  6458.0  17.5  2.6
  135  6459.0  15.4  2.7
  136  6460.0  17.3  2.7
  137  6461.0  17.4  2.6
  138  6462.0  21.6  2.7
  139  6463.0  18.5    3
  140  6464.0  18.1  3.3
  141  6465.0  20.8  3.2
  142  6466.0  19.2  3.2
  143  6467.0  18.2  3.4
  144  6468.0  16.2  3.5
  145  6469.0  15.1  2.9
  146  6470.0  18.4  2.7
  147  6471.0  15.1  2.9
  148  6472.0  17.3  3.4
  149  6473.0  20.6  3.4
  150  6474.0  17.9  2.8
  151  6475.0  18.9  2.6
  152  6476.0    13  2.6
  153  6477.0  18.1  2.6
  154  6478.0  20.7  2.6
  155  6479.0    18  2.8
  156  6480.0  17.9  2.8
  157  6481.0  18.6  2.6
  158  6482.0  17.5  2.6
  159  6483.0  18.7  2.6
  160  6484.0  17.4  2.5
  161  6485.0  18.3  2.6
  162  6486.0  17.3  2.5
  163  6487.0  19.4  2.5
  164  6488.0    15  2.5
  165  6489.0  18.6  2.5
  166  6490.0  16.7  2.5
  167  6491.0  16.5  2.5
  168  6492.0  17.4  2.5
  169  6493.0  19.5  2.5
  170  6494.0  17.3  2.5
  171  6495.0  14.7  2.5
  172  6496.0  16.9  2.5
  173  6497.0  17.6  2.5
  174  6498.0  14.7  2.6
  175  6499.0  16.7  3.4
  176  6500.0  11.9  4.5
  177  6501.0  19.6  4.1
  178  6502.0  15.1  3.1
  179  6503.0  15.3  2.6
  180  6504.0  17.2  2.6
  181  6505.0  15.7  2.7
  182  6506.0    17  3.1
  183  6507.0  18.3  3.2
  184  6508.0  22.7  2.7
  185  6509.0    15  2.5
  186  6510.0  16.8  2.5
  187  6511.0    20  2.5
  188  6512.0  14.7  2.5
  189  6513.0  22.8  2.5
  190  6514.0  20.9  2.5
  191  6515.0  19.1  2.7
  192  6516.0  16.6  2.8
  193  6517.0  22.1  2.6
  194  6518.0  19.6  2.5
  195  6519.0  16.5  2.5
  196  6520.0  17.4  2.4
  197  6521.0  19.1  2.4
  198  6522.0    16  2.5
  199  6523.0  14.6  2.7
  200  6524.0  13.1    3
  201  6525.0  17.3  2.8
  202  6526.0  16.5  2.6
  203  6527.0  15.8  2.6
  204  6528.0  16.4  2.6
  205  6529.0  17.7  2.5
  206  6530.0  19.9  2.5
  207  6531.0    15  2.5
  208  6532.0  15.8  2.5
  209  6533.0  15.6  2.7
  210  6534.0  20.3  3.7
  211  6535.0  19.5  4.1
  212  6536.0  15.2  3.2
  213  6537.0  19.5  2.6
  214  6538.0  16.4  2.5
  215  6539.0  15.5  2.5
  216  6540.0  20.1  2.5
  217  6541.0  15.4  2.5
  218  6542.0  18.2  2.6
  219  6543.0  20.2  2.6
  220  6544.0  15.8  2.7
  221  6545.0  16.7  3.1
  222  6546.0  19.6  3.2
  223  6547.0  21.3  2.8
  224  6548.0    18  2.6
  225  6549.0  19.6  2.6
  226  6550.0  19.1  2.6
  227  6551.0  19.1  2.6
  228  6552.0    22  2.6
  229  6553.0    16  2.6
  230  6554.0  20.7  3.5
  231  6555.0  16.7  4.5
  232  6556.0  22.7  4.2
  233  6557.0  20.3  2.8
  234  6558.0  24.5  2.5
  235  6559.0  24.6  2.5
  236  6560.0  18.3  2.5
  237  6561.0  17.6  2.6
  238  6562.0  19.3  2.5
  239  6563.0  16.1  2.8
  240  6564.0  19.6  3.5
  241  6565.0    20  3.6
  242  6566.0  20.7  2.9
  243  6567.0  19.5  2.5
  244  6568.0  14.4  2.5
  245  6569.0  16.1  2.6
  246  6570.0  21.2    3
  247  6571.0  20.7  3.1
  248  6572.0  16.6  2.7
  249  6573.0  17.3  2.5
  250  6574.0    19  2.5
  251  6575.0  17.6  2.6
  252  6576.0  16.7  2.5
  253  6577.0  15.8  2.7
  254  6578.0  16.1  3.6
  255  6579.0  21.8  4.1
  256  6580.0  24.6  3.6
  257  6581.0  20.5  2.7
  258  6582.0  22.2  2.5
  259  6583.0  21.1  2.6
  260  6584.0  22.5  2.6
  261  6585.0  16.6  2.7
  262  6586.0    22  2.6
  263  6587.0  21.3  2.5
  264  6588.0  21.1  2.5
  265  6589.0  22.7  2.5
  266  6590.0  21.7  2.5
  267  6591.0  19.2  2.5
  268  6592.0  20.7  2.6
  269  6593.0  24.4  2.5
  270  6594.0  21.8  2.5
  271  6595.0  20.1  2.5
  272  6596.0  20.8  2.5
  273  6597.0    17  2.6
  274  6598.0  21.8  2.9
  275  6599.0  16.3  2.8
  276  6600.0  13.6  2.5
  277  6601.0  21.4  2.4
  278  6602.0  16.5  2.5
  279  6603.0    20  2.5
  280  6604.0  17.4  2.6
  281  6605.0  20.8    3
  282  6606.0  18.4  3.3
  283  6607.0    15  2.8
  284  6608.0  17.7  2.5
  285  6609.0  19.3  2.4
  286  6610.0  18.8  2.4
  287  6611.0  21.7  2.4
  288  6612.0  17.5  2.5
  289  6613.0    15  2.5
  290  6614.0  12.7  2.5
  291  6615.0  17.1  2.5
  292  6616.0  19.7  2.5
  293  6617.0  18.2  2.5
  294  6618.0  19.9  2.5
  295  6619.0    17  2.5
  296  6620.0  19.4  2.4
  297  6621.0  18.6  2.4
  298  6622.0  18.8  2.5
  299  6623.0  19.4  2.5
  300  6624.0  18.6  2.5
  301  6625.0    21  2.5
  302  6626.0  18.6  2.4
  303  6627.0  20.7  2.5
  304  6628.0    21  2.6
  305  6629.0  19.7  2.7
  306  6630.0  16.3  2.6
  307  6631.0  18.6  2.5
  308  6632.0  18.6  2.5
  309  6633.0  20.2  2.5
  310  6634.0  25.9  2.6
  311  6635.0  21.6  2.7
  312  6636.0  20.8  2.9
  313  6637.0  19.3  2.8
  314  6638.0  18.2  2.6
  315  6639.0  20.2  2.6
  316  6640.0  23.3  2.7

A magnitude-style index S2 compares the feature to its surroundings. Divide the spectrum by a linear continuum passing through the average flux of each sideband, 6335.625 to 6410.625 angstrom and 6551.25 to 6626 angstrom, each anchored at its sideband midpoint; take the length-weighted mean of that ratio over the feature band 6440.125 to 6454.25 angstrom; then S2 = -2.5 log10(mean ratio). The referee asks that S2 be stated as 0.07 mag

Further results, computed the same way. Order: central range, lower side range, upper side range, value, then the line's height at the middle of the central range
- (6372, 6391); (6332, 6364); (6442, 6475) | 0.25 mag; 16.5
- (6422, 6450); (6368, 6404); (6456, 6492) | 0.11 mag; 16.2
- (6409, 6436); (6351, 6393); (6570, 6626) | 0.05 mag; 15.5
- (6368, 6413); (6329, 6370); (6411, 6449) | 0.09 mag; 15.7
